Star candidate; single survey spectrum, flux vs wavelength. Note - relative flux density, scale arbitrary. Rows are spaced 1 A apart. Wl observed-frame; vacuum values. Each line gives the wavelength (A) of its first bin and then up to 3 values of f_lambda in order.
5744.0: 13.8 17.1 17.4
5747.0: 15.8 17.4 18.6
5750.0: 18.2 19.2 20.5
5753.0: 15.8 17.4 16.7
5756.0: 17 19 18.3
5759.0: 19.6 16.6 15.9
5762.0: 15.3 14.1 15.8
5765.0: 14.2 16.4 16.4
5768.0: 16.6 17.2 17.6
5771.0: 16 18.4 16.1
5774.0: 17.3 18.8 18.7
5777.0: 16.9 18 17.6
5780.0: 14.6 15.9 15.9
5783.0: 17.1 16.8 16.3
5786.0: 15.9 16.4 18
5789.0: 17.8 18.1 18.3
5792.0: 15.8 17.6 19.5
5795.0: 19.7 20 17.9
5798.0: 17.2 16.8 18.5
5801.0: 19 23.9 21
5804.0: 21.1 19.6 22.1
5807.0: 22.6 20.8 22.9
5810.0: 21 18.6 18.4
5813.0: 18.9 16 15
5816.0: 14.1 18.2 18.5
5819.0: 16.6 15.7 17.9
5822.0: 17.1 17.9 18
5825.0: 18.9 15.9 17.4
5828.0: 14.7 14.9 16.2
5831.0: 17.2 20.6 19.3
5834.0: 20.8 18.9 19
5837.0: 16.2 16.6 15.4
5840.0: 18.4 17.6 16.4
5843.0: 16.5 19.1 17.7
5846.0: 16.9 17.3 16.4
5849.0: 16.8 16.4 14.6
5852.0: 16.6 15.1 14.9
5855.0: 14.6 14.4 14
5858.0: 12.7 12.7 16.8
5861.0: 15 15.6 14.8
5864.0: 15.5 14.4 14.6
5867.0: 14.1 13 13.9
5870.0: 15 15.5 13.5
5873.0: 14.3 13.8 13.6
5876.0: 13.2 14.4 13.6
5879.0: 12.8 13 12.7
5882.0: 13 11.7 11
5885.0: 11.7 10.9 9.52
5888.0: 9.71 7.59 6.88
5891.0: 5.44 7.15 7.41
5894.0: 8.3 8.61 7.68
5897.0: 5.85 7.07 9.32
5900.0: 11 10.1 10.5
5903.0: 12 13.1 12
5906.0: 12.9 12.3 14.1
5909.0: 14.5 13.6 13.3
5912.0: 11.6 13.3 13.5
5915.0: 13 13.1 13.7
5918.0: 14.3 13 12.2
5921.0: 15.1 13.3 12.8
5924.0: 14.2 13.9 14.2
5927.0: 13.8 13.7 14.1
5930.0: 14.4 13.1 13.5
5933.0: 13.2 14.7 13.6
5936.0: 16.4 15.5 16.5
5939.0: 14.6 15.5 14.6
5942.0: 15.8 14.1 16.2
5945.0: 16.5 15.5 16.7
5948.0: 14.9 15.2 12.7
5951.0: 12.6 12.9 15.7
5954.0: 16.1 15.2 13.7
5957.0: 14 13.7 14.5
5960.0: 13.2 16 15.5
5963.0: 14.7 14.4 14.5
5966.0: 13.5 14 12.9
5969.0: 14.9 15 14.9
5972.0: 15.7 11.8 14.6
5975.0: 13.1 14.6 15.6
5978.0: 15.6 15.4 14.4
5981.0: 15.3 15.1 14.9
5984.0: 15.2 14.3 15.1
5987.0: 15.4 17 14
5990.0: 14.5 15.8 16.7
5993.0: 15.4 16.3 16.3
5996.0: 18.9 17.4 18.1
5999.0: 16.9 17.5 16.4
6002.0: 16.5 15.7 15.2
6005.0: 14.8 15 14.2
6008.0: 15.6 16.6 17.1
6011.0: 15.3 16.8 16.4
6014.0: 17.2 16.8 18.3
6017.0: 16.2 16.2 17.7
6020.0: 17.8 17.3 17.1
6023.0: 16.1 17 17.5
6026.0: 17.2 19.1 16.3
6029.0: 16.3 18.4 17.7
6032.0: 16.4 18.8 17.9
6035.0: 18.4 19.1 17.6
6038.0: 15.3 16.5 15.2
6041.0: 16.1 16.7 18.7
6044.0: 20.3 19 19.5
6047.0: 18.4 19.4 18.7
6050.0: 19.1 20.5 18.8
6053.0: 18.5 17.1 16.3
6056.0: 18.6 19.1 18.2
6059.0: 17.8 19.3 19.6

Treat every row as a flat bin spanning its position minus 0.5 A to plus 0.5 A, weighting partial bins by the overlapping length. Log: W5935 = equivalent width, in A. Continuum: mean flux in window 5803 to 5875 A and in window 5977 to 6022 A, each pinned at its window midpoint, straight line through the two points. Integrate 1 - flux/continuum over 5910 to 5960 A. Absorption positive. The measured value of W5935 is 6.6 A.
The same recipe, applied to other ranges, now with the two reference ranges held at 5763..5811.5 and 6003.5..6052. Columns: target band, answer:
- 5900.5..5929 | 7.3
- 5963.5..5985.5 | 3.7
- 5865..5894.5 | 9.9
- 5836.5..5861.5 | 2.7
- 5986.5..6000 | 0.8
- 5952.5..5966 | 2.2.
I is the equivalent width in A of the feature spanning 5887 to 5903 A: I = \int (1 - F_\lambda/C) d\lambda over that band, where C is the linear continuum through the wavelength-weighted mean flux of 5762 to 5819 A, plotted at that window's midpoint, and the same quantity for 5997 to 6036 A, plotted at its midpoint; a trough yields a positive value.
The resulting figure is 8.34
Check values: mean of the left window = 17.9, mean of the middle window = 8.34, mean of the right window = 16.9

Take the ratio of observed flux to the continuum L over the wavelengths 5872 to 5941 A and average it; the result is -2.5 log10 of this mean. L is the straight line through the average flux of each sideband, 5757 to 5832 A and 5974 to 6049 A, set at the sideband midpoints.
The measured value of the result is 0.36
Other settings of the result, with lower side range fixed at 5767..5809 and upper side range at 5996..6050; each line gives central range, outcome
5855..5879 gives 0.243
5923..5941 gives 0.217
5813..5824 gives 0.073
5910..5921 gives 0.313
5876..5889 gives 0.437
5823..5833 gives 0.047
